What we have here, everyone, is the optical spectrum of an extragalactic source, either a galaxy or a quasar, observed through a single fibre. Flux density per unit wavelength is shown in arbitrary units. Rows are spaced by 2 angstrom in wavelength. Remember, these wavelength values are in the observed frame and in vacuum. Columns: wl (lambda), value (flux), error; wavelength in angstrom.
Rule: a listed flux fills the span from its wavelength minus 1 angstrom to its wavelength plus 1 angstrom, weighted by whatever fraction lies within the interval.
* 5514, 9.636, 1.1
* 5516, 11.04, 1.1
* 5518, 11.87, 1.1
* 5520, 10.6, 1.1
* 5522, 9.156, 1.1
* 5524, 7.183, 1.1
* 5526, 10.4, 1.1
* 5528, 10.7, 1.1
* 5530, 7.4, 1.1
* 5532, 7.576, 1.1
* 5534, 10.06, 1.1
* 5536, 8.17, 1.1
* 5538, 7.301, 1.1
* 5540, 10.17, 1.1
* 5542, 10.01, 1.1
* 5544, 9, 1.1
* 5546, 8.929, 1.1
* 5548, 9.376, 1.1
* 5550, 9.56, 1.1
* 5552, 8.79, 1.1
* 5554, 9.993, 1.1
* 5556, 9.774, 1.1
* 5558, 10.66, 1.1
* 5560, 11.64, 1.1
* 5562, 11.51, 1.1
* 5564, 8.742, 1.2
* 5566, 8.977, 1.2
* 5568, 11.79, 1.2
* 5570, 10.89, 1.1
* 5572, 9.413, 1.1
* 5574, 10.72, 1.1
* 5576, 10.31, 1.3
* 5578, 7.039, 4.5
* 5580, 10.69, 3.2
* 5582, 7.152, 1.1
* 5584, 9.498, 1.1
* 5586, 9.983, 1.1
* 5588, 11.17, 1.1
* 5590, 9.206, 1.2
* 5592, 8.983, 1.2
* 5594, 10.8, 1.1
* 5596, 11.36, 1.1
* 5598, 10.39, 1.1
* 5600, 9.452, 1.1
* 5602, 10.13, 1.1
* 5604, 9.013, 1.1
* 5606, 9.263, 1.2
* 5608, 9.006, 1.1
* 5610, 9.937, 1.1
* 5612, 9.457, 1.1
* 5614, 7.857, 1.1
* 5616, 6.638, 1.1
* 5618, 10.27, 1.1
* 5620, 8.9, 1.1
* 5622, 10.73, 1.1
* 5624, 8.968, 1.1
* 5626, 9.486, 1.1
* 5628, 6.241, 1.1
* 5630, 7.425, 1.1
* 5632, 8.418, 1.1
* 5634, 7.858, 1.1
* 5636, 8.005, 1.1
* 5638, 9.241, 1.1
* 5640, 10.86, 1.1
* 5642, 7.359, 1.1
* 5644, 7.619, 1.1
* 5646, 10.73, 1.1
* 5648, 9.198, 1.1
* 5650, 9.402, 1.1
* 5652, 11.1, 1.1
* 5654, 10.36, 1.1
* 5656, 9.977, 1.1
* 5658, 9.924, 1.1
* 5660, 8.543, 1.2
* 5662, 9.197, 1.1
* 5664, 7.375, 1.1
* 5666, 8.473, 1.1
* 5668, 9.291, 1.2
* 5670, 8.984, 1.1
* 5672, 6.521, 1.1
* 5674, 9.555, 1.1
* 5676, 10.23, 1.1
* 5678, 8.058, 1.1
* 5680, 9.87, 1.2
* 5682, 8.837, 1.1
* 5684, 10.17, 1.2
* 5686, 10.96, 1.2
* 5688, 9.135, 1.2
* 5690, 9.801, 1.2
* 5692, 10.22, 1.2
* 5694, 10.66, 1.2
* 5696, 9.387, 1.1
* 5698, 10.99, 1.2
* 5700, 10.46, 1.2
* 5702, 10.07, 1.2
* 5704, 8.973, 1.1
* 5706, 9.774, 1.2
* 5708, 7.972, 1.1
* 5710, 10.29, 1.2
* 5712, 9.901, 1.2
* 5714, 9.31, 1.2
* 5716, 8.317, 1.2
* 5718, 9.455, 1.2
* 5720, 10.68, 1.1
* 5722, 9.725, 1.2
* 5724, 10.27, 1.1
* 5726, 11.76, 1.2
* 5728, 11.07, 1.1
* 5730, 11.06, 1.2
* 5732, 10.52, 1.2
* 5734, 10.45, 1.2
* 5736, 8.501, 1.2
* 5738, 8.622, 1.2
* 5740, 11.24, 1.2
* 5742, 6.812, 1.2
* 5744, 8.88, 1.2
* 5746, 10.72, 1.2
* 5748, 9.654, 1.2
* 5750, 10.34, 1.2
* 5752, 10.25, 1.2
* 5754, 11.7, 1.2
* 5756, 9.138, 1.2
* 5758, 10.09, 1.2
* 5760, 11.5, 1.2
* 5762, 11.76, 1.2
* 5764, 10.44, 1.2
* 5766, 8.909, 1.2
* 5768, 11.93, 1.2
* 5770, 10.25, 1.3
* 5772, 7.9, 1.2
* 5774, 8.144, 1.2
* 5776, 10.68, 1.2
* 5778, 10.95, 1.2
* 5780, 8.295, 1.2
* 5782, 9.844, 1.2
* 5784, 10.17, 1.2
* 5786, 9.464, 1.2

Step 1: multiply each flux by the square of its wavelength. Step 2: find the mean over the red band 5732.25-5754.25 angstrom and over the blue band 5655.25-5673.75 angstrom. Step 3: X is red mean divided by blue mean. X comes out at 1.1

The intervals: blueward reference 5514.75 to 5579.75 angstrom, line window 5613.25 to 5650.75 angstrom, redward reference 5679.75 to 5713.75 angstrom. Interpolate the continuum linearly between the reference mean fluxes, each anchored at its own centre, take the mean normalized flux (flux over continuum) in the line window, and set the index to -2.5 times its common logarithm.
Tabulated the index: 0.13 mag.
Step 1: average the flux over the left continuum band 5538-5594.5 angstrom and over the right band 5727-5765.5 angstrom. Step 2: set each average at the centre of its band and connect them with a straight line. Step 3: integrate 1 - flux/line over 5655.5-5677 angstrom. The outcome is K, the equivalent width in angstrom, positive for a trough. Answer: 2.32 angstrom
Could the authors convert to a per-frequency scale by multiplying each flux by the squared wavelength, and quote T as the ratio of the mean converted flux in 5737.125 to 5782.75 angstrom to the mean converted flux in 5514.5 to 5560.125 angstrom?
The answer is 1.1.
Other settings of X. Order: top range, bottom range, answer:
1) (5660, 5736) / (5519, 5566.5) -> 1.08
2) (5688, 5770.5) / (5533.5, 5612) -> 1.09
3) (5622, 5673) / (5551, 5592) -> 0.92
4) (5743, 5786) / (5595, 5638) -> 1.18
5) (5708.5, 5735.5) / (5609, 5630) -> 1.20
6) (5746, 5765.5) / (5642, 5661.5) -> 1.14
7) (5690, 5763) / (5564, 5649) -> 1.12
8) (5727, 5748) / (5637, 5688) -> 1.08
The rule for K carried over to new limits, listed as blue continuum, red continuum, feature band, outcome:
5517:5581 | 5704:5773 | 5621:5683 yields 5.4 angstrom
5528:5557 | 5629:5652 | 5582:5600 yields -2.0 angstrom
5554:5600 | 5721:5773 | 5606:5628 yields 2.3 angstrom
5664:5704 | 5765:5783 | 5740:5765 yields -1.4 angstrom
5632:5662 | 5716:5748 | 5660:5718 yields 1.3 angstrom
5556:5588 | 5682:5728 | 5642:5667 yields 1.7 angstrom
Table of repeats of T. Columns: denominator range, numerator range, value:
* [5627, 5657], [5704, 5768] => 1.16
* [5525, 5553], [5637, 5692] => 1.07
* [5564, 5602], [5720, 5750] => 1.07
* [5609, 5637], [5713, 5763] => 1.22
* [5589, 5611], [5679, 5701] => 1.06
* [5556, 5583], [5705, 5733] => 1.06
